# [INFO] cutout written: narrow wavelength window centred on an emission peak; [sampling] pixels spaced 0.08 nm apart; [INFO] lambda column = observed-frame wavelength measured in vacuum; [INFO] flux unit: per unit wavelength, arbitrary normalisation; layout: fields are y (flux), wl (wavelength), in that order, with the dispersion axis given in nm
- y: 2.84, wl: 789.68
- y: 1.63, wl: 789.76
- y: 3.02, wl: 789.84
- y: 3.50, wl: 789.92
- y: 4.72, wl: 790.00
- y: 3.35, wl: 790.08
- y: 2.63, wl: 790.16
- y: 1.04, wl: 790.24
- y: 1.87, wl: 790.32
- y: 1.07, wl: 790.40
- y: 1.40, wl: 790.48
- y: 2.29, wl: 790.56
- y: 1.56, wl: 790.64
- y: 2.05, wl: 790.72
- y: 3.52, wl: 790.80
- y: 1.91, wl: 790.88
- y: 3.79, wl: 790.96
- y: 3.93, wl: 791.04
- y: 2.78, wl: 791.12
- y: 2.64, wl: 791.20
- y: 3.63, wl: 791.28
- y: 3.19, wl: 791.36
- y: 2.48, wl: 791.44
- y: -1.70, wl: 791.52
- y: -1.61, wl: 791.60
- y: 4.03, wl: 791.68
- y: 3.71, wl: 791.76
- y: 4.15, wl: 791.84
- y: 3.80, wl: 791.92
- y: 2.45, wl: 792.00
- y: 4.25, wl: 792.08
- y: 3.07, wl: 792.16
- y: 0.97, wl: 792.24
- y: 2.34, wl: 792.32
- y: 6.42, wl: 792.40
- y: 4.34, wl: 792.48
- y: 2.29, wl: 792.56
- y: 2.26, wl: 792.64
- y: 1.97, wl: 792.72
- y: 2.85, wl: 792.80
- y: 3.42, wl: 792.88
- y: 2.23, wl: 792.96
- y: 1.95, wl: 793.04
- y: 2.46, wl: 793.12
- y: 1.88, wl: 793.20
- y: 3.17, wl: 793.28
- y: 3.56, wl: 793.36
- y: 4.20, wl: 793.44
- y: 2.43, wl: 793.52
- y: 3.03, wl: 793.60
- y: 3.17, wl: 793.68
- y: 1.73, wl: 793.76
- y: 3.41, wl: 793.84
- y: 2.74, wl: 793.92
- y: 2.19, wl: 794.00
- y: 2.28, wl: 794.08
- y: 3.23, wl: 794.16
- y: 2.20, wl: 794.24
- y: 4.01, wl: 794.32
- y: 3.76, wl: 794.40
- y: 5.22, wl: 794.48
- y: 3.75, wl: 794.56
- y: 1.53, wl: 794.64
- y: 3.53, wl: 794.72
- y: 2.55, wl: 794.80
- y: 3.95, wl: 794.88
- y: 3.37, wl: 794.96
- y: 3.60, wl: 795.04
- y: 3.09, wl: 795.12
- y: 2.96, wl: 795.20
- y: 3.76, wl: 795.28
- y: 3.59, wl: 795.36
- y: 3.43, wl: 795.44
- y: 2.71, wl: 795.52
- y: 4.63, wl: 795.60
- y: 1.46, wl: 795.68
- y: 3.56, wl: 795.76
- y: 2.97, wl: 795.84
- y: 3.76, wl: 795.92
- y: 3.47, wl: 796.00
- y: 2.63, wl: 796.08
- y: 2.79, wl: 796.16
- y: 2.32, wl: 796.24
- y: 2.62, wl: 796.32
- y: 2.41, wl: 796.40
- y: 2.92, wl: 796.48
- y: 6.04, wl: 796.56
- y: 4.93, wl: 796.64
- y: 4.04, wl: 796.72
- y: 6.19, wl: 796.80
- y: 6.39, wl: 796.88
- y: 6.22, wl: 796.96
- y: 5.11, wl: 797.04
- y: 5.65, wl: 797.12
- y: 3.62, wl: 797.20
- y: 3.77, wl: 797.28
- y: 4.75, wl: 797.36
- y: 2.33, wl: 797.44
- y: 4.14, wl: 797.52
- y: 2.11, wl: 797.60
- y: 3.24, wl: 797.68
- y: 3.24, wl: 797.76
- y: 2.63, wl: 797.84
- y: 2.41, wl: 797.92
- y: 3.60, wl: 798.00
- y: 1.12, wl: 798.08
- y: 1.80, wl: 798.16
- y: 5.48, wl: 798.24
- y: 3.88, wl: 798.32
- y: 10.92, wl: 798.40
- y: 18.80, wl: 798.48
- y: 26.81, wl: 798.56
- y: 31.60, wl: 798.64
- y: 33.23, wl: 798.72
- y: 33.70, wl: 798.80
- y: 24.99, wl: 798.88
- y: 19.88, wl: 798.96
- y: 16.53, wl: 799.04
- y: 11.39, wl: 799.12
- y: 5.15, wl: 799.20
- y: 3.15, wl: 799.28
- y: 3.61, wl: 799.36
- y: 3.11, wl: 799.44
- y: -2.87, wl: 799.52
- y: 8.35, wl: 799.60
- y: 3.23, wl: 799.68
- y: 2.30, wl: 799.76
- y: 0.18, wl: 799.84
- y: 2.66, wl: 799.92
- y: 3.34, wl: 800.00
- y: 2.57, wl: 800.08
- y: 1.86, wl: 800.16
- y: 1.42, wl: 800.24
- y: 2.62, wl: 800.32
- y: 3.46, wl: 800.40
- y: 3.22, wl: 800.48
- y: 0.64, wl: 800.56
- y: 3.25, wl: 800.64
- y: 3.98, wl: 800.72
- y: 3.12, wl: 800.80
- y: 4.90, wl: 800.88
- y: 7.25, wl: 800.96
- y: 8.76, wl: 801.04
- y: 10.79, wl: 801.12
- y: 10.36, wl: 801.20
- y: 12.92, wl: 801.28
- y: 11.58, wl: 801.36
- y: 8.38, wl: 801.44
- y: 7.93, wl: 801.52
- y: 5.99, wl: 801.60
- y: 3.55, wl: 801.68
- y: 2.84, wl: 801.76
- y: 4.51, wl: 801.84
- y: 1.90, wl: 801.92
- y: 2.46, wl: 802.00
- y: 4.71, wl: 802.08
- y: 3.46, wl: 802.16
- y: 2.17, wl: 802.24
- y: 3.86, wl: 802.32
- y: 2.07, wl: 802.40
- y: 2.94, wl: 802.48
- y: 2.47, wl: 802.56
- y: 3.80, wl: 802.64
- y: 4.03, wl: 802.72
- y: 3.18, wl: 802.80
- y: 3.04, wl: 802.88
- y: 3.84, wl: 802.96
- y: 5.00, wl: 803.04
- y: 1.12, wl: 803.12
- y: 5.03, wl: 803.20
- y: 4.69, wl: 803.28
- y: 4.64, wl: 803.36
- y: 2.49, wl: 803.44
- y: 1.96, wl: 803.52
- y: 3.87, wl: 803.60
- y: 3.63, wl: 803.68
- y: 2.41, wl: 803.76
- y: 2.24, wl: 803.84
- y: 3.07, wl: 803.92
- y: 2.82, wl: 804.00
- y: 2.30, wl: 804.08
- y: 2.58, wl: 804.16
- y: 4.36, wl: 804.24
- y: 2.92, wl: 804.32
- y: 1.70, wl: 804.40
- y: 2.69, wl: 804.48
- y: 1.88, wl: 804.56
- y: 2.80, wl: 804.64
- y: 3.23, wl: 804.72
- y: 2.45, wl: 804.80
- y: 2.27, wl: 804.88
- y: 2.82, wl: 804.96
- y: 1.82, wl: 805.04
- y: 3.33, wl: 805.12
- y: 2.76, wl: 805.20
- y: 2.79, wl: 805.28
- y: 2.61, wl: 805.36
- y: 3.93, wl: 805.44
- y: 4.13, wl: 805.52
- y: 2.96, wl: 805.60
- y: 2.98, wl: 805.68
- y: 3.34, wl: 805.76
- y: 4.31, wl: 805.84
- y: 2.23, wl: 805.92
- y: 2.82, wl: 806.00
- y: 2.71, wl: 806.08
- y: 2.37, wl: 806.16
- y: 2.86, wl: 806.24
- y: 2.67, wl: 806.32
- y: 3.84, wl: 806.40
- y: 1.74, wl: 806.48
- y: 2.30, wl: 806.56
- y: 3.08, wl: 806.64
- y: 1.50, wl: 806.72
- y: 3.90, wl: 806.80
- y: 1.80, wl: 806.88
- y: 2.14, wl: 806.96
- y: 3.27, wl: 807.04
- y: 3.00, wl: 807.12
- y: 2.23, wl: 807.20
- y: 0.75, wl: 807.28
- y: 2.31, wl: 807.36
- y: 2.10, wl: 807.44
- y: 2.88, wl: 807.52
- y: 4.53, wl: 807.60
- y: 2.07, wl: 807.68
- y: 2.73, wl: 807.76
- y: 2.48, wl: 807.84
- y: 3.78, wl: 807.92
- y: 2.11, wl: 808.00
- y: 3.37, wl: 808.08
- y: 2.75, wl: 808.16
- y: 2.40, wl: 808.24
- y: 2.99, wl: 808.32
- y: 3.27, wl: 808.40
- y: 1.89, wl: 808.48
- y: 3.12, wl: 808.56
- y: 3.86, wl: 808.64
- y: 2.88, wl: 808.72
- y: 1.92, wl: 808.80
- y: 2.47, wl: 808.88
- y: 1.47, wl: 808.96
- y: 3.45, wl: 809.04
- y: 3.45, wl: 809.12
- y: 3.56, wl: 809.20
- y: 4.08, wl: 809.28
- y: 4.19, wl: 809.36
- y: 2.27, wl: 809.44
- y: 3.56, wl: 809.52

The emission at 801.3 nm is [N II]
